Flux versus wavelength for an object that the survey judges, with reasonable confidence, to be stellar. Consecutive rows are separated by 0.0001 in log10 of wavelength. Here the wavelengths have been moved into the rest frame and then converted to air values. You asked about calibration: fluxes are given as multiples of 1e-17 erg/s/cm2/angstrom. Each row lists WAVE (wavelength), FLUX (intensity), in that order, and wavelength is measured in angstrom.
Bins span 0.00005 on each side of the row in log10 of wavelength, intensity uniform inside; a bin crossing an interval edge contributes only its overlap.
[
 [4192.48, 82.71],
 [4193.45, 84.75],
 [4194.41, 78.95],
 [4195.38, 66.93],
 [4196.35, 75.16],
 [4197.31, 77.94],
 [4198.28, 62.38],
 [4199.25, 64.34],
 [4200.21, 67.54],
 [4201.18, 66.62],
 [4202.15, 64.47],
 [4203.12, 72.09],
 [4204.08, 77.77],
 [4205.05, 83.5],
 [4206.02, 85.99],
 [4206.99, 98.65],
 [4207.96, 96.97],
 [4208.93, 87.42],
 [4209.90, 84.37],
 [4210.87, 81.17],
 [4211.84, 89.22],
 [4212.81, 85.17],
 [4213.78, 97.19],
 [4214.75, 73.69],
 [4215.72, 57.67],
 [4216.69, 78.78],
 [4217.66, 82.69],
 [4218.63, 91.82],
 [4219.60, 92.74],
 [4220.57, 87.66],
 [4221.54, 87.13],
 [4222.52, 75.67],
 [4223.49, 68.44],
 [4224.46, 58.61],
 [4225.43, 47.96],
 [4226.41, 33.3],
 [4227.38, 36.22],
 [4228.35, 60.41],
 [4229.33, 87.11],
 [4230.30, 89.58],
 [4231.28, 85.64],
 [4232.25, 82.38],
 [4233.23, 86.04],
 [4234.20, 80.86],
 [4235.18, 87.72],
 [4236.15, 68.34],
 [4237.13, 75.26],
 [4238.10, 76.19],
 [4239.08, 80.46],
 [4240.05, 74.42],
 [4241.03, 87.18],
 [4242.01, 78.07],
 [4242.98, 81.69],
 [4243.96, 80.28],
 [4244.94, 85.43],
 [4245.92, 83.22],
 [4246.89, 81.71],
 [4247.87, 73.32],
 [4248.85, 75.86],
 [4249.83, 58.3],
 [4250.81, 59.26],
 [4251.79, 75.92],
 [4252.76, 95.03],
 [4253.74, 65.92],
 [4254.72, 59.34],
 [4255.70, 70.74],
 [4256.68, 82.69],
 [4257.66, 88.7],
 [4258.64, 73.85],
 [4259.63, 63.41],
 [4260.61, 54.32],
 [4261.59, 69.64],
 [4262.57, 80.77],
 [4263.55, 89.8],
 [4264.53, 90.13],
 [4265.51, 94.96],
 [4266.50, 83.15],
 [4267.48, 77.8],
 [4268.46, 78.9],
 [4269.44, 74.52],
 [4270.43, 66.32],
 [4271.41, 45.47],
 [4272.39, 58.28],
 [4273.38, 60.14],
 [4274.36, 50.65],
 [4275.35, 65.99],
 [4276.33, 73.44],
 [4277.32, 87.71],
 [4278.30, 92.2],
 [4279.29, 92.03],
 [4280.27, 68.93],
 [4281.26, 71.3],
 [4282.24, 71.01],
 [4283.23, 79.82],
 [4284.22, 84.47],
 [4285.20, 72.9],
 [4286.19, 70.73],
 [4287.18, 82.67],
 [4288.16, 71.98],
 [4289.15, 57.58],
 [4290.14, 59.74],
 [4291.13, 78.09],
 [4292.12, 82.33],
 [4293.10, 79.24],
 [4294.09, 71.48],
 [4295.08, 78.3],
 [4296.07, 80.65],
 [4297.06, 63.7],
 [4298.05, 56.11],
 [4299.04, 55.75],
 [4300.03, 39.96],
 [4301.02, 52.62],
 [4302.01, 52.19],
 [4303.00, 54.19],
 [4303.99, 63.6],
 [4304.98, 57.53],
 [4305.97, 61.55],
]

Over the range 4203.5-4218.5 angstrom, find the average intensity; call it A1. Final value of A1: 84.1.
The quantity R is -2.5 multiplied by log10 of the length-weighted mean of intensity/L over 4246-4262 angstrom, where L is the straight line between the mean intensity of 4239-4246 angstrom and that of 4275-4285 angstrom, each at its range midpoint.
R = 0.12 mag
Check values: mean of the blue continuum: 81.3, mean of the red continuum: 78.7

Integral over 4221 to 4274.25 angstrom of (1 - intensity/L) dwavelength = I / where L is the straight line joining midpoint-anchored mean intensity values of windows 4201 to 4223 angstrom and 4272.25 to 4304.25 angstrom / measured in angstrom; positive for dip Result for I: 1.9 angstrom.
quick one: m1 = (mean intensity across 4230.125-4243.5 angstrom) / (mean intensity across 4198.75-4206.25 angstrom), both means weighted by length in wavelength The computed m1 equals 1.1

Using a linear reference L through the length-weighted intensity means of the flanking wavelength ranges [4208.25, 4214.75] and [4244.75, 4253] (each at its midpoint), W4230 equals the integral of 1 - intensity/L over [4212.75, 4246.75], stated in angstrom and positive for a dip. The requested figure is 1.9 angstrom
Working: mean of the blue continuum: 86.7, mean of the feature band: 76.7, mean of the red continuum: 75.6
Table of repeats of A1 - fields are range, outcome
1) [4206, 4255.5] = 77.4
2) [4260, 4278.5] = 73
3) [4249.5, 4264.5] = 73.2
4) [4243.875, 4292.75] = 74.2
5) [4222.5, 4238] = 70.2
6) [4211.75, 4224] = 81.9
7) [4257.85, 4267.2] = 78.1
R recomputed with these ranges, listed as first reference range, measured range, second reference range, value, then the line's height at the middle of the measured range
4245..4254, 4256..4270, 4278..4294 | -0.05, 75.3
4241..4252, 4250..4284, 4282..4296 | 0.02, 75.4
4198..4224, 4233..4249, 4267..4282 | -0.06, 75.8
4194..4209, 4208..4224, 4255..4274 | -0.10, 75.7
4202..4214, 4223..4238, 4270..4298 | 0.16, 81.2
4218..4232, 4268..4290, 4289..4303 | -0.08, 66.4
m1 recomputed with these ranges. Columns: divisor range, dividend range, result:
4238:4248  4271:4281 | 0.87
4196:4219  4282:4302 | 0.87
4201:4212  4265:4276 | 0.83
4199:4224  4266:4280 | 0.89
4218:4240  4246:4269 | 1.02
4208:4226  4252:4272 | 0.95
